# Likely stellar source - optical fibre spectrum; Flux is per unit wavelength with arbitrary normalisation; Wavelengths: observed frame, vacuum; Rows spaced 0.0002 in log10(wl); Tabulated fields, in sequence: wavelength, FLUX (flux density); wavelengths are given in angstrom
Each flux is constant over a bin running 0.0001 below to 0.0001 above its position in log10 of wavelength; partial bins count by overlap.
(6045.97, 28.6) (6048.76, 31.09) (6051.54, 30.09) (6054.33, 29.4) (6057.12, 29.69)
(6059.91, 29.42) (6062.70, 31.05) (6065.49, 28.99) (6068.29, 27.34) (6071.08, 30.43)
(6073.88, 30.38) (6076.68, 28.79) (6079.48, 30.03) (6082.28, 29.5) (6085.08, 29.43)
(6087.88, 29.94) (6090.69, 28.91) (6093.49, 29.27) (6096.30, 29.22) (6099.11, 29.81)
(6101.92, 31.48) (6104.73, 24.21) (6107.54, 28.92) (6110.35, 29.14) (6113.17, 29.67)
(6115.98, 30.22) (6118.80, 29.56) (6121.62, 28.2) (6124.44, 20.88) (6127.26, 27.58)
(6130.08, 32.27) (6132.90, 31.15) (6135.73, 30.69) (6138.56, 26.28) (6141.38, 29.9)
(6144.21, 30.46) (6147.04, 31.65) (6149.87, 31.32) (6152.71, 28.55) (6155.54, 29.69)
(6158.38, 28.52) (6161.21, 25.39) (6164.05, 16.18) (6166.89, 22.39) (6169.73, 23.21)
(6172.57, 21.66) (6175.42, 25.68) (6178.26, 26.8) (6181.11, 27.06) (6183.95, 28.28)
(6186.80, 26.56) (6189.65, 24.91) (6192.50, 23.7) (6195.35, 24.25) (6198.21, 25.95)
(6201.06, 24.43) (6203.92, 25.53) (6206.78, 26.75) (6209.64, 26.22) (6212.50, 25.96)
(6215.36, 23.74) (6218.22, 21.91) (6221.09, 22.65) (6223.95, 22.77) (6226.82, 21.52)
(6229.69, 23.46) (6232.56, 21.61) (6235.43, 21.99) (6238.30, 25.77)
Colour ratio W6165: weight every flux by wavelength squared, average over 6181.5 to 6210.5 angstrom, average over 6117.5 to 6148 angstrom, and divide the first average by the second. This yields 0.9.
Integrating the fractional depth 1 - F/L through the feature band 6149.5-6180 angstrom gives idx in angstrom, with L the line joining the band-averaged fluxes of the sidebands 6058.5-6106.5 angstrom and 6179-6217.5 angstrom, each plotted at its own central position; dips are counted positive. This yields 1.7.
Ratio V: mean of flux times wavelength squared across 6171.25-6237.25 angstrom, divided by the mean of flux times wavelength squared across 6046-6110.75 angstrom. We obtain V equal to 0.9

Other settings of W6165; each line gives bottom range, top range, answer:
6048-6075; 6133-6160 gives 1.03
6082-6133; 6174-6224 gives 0.90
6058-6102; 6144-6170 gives 0.93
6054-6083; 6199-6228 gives 0.86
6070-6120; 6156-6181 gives 0.84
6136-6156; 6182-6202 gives 0.87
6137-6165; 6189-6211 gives 0.92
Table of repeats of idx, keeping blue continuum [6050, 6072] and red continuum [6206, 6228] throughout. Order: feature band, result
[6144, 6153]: -1.5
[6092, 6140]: -2.1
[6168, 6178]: 0.6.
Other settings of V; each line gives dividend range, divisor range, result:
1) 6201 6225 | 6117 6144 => 0.88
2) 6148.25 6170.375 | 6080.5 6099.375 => 0.90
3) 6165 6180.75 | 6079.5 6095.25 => 0.83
